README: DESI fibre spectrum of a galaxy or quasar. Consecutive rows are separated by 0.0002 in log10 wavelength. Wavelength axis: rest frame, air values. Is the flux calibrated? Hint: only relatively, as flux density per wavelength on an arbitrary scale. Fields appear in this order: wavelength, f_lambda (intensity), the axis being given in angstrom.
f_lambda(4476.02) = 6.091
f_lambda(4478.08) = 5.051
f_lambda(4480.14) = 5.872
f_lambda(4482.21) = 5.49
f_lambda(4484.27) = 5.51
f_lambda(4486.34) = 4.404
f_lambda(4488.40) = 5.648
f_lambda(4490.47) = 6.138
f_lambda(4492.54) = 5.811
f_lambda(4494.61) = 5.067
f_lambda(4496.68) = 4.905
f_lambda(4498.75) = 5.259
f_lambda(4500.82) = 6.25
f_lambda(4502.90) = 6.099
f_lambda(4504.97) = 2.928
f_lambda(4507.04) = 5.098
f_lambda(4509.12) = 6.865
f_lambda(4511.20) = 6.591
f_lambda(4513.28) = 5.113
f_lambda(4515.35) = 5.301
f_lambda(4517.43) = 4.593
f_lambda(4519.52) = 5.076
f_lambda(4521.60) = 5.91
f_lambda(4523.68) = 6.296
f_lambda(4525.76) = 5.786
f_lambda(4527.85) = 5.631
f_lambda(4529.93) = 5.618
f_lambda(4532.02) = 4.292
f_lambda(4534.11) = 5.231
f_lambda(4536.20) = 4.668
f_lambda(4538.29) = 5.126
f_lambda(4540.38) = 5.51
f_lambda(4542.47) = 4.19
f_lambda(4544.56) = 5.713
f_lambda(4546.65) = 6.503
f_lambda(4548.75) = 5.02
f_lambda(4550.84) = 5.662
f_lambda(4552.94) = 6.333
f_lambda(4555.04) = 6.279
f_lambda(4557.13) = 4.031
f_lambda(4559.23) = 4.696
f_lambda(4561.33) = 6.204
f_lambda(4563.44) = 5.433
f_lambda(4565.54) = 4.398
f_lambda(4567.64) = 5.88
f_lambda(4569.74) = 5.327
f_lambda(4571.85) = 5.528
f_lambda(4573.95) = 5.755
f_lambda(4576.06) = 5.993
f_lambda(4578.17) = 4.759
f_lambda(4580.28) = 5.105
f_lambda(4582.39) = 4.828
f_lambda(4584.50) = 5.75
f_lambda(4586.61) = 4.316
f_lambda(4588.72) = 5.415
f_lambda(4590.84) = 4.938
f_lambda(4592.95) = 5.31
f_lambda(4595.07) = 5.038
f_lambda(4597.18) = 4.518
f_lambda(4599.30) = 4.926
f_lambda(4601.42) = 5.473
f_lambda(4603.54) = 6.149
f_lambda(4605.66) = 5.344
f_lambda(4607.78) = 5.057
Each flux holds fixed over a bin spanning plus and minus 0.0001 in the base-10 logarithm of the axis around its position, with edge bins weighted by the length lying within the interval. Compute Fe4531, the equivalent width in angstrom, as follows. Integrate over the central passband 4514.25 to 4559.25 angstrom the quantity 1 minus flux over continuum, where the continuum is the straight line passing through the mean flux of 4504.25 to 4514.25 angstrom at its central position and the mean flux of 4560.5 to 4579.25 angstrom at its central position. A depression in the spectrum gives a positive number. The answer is 0.6 angstrom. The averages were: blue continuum 5.39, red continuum 5.46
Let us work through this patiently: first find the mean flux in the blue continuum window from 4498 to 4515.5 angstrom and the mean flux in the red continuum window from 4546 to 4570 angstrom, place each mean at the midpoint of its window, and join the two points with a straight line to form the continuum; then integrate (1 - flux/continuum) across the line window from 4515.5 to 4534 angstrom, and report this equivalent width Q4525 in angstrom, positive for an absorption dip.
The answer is 0.4 angstrom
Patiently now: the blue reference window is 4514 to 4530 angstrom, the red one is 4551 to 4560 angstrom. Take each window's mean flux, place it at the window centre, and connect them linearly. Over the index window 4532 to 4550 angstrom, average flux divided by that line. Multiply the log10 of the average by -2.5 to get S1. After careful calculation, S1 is 0.050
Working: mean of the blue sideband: 5.52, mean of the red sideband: 5.39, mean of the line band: 5.19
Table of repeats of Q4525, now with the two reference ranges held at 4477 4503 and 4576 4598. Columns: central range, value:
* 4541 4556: -1.3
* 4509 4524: -0.7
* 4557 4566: 0.1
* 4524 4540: 0.1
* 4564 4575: -0.5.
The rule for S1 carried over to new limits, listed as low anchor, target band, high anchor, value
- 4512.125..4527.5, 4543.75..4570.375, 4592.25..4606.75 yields -0.03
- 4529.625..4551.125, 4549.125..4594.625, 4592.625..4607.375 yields -0.02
